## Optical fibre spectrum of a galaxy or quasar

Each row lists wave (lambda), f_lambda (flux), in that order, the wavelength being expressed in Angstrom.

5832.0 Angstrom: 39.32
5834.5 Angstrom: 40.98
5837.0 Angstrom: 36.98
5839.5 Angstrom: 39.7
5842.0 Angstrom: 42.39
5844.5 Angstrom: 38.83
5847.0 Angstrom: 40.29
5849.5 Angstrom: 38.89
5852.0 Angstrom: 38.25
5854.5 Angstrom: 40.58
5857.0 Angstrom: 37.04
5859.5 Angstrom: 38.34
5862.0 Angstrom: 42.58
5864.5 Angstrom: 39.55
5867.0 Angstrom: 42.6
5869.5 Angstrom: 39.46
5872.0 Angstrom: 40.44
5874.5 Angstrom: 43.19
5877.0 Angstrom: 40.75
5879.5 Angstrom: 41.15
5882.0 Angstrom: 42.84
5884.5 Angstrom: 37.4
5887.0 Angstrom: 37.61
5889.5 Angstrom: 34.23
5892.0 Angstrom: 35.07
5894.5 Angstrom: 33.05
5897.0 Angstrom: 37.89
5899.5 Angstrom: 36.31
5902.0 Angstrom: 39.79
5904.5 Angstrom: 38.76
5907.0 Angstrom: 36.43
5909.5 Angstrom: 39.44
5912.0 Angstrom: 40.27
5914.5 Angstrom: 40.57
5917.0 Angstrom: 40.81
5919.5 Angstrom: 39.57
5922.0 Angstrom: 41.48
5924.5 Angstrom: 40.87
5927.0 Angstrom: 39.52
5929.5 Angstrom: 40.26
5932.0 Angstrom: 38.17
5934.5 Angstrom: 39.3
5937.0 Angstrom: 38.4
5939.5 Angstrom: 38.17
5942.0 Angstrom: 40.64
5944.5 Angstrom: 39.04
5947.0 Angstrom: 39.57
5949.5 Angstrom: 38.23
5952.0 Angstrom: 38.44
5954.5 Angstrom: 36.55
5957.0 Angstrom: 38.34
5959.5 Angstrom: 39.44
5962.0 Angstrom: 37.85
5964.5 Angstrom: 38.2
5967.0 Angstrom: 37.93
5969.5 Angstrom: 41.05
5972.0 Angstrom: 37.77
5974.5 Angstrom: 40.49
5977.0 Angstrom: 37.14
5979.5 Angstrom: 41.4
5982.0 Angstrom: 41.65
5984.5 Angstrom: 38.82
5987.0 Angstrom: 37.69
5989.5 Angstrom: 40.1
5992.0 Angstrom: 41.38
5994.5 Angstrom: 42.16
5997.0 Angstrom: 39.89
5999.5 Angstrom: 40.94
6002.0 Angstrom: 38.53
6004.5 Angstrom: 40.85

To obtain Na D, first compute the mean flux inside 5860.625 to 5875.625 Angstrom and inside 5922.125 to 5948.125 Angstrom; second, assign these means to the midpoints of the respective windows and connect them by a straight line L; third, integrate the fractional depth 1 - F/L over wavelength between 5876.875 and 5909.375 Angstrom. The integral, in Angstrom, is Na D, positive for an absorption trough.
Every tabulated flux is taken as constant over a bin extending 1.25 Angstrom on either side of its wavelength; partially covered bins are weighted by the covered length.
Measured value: 2.3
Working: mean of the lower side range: 41.3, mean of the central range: 37.7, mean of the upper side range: 39.5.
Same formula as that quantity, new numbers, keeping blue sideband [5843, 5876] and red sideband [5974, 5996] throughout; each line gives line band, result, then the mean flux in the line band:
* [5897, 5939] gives 0.8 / 39.3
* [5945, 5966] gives 0.9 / 38.3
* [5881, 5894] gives 1.0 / 37.1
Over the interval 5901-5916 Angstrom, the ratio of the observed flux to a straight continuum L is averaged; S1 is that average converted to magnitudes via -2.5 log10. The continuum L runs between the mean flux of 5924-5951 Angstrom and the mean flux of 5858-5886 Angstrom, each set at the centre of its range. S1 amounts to 0.02 mag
